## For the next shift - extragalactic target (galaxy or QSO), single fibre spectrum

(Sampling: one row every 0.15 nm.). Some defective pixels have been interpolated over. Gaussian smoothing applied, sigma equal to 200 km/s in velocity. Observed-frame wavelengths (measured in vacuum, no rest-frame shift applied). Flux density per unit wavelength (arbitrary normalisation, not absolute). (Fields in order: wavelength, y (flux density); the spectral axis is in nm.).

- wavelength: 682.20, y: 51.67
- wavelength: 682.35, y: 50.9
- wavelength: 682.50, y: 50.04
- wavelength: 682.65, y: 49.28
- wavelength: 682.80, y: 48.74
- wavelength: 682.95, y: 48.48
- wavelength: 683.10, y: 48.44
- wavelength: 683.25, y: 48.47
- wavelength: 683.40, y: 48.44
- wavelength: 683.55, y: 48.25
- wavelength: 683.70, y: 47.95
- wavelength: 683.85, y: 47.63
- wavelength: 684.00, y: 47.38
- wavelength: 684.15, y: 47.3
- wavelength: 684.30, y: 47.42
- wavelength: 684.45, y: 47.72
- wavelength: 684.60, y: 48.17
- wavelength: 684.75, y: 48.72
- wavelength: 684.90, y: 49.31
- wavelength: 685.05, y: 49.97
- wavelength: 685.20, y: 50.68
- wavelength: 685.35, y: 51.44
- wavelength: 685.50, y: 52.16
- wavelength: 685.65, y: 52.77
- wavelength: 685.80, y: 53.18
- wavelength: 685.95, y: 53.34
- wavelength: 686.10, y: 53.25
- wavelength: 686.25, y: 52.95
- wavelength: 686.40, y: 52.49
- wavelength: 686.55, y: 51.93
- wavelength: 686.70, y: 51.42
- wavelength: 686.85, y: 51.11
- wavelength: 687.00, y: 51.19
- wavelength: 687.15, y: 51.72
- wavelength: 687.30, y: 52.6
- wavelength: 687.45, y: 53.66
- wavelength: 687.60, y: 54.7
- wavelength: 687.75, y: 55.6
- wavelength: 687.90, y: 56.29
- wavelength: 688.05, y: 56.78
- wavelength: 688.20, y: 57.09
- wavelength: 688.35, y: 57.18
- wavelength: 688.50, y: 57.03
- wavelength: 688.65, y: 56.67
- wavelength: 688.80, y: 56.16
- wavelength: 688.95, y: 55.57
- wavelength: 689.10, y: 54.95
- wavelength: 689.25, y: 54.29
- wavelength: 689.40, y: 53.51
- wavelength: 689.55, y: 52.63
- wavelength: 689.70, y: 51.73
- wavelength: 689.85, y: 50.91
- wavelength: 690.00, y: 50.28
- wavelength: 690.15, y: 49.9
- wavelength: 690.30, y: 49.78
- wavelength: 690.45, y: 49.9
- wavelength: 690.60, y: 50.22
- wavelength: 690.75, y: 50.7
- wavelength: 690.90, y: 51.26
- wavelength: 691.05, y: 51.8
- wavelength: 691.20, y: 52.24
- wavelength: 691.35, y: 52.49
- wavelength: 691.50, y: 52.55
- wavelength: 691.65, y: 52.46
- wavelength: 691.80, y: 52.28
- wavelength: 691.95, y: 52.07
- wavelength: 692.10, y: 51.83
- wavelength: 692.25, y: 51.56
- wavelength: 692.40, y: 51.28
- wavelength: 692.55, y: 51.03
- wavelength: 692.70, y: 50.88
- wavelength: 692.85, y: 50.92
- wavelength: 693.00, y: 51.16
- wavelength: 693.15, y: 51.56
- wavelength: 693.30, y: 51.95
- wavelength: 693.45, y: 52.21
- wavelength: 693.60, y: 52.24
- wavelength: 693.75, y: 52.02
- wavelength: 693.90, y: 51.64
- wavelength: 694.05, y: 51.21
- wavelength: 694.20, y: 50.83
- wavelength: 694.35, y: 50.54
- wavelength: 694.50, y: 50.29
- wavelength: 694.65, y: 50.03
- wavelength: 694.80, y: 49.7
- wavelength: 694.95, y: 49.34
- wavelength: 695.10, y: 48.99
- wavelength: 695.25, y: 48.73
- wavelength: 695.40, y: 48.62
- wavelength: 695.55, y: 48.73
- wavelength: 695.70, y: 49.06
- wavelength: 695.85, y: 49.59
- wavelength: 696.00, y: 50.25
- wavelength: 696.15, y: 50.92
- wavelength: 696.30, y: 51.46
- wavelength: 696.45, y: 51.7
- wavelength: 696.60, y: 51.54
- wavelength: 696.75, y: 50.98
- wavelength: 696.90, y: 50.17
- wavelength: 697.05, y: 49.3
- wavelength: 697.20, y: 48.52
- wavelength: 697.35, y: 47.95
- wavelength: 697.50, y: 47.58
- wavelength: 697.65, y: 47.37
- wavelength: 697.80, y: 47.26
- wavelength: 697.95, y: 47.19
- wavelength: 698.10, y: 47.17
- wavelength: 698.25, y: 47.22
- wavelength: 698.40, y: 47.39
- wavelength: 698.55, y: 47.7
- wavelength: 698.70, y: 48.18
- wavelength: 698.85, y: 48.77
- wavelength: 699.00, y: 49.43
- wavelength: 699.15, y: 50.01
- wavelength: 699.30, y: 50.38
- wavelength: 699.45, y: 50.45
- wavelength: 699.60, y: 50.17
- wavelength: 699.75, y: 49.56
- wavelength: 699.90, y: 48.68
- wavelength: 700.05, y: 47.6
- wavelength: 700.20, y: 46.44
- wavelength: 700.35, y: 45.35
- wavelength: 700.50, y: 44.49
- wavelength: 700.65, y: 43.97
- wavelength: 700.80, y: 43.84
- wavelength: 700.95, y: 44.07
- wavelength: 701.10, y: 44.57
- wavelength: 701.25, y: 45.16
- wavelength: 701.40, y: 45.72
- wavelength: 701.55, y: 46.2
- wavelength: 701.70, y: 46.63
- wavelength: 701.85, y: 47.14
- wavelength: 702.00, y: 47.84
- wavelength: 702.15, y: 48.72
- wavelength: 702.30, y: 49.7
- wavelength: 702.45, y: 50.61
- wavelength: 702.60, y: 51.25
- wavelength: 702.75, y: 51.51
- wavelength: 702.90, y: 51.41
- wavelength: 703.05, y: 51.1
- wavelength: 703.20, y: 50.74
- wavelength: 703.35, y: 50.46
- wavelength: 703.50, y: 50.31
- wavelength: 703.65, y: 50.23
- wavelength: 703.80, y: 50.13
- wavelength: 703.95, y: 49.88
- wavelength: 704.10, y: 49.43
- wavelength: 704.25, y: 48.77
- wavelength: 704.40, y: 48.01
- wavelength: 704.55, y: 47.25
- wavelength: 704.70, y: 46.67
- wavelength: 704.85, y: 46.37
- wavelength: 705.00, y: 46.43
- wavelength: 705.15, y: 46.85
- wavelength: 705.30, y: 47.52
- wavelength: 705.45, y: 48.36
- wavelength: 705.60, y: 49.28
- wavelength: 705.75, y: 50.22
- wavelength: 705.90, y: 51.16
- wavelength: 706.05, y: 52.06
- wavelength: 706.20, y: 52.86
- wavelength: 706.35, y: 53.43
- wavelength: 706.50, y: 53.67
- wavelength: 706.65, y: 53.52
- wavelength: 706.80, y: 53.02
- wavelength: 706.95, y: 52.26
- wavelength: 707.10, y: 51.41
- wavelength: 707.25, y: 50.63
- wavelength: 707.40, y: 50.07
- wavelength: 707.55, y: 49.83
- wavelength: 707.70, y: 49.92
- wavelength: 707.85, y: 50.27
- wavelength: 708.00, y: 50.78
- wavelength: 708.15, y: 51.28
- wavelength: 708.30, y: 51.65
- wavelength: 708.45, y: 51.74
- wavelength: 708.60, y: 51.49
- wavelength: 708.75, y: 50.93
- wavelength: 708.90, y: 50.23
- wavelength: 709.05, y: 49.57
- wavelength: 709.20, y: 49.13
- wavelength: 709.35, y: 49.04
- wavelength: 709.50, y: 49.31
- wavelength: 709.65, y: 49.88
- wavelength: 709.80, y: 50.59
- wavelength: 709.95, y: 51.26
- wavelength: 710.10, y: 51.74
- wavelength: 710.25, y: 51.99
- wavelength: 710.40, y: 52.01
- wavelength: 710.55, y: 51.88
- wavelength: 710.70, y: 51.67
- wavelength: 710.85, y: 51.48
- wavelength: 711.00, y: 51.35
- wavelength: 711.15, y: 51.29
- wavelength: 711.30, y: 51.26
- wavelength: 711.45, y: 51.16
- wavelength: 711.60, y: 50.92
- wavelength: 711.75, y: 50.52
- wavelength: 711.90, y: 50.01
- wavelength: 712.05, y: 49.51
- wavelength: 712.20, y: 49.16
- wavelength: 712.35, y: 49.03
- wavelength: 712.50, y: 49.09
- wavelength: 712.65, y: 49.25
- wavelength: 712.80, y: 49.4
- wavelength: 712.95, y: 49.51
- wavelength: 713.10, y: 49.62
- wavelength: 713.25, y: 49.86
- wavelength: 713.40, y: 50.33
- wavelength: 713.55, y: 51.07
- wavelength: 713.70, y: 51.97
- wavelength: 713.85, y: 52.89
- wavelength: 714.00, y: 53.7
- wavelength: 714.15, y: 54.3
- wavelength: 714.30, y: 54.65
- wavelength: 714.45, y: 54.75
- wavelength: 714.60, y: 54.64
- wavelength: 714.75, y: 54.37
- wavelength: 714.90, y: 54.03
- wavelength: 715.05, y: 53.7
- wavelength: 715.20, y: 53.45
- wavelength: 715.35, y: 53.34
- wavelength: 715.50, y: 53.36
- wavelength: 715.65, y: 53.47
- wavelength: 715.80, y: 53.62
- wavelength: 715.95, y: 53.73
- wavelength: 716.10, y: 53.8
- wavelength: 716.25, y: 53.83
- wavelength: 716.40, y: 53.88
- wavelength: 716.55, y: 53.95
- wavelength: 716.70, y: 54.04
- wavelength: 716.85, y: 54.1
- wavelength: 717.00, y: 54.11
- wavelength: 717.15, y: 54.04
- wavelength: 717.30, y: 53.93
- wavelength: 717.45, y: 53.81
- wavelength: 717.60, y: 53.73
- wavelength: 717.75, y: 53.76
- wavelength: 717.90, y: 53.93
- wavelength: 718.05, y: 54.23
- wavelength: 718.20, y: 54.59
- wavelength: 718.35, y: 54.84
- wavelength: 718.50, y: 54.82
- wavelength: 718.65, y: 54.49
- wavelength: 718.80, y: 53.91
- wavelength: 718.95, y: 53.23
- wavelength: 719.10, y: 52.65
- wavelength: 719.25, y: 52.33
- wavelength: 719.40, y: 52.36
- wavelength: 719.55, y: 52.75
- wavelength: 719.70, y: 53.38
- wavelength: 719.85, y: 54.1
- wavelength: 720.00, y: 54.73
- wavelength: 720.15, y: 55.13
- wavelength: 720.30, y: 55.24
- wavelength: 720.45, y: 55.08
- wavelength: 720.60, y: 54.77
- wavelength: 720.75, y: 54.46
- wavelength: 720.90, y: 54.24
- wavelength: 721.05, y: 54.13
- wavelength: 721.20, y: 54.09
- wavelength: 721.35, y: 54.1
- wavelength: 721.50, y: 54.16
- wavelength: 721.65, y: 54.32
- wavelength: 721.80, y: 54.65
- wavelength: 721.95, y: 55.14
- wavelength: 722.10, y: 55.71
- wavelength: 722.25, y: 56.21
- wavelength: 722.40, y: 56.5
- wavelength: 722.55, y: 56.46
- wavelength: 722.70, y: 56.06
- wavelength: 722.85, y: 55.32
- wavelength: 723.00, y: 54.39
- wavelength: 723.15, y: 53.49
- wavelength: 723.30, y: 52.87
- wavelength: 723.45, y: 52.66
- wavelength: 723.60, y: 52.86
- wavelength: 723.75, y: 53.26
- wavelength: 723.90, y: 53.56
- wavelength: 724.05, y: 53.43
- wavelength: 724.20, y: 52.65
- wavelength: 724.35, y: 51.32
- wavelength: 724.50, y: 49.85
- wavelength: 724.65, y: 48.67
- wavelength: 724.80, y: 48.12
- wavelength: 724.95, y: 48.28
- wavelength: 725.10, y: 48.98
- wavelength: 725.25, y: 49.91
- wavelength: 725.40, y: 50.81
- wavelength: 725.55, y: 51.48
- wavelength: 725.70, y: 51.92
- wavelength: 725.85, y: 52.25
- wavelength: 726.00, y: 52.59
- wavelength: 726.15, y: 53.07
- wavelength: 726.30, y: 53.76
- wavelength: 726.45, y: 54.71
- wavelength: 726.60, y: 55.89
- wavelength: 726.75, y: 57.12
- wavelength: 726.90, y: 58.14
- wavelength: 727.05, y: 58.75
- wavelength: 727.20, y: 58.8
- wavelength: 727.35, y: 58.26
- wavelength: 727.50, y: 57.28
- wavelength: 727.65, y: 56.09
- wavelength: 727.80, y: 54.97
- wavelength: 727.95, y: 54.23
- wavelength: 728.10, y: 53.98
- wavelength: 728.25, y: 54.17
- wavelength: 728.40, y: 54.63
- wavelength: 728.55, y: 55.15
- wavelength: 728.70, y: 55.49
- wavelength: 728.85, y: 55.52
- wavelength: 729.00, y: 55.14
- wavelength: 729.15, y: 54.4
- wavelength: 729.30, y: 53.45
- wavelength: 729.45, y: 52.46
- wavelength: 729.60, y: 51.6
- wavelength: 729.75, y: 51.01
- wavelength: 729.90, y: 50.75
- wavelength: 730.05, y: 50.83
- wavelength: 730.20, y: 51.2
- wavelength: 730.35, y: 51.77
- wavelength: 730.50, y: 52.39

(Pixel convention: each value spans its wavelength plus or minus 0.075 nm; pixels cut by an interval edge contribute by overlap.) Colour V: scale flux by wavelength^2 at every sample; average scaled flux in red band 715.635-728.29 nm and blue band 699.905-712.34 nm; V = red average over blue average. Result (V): 1.14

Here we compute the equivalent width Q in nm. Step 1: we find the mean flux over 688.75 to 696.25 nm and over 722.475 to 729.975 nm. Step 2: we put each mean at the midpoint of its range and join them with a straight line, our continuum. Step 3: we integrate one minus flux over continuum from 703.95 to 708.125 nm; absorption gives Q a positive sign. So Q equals 0.18 nm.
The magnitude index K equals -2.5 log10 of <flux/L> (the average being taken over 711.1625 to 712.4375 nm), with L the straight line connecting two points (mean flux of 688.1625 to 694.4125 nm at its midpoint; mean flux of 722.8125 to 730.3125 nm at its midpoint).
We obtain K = 0.06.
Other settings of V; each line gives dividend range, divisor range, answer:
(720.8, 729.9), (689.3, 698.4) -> 1.17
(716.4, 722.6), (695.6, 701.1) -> 1.19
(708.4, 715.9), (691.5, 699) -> 1.08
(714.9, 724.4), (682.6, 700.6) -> 1.15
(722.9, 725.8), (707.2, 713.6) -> 1.06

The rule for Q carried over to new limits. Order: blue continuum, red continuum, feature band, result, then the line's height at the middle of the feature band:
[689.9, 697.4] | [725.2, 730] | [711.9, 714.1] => 0.101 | 52.8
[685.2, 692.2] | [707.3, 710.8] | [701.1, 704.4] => 0.150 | 51.4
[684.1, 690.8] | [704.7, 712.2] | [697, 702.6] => 0.412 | 51.3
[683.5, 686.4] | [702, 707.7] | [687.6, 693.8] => -0.336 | 50.1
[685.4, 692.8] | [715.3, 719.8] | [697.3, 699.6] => 0.208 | 53.1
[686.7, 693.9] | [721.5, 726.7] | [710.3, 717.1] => 0.097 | 52.9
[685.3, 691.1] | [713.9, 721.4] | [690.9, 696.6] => 0.243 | 53.3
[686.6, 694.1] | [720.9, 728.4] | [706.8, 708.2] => 0.064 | 53.3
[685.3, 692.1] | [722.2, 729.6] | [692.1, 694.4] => 0.072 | 53.1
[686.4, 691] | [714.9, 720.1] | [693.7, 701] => 0.622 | 53.4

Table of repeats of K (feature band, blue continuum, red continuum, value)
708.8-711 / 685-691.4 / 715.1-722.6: 0.06 mag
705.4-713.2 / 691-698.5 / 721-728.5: 0.03 mag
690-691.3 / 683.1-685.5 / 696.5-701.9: -0.05 mag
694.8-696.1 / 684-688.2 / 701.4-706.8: 0.03 mag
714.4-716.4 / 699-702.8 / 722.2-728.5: -0.05 mag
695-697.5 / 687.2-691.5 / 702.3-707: 0.05 mag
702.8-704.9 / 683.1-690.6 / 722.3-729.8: 0.07 mag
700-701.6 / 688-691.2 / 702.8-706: 0.11 mag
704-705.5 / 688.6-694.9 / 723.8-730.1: 0.10 mag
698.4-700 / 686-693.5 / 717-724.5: 0.08 mag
